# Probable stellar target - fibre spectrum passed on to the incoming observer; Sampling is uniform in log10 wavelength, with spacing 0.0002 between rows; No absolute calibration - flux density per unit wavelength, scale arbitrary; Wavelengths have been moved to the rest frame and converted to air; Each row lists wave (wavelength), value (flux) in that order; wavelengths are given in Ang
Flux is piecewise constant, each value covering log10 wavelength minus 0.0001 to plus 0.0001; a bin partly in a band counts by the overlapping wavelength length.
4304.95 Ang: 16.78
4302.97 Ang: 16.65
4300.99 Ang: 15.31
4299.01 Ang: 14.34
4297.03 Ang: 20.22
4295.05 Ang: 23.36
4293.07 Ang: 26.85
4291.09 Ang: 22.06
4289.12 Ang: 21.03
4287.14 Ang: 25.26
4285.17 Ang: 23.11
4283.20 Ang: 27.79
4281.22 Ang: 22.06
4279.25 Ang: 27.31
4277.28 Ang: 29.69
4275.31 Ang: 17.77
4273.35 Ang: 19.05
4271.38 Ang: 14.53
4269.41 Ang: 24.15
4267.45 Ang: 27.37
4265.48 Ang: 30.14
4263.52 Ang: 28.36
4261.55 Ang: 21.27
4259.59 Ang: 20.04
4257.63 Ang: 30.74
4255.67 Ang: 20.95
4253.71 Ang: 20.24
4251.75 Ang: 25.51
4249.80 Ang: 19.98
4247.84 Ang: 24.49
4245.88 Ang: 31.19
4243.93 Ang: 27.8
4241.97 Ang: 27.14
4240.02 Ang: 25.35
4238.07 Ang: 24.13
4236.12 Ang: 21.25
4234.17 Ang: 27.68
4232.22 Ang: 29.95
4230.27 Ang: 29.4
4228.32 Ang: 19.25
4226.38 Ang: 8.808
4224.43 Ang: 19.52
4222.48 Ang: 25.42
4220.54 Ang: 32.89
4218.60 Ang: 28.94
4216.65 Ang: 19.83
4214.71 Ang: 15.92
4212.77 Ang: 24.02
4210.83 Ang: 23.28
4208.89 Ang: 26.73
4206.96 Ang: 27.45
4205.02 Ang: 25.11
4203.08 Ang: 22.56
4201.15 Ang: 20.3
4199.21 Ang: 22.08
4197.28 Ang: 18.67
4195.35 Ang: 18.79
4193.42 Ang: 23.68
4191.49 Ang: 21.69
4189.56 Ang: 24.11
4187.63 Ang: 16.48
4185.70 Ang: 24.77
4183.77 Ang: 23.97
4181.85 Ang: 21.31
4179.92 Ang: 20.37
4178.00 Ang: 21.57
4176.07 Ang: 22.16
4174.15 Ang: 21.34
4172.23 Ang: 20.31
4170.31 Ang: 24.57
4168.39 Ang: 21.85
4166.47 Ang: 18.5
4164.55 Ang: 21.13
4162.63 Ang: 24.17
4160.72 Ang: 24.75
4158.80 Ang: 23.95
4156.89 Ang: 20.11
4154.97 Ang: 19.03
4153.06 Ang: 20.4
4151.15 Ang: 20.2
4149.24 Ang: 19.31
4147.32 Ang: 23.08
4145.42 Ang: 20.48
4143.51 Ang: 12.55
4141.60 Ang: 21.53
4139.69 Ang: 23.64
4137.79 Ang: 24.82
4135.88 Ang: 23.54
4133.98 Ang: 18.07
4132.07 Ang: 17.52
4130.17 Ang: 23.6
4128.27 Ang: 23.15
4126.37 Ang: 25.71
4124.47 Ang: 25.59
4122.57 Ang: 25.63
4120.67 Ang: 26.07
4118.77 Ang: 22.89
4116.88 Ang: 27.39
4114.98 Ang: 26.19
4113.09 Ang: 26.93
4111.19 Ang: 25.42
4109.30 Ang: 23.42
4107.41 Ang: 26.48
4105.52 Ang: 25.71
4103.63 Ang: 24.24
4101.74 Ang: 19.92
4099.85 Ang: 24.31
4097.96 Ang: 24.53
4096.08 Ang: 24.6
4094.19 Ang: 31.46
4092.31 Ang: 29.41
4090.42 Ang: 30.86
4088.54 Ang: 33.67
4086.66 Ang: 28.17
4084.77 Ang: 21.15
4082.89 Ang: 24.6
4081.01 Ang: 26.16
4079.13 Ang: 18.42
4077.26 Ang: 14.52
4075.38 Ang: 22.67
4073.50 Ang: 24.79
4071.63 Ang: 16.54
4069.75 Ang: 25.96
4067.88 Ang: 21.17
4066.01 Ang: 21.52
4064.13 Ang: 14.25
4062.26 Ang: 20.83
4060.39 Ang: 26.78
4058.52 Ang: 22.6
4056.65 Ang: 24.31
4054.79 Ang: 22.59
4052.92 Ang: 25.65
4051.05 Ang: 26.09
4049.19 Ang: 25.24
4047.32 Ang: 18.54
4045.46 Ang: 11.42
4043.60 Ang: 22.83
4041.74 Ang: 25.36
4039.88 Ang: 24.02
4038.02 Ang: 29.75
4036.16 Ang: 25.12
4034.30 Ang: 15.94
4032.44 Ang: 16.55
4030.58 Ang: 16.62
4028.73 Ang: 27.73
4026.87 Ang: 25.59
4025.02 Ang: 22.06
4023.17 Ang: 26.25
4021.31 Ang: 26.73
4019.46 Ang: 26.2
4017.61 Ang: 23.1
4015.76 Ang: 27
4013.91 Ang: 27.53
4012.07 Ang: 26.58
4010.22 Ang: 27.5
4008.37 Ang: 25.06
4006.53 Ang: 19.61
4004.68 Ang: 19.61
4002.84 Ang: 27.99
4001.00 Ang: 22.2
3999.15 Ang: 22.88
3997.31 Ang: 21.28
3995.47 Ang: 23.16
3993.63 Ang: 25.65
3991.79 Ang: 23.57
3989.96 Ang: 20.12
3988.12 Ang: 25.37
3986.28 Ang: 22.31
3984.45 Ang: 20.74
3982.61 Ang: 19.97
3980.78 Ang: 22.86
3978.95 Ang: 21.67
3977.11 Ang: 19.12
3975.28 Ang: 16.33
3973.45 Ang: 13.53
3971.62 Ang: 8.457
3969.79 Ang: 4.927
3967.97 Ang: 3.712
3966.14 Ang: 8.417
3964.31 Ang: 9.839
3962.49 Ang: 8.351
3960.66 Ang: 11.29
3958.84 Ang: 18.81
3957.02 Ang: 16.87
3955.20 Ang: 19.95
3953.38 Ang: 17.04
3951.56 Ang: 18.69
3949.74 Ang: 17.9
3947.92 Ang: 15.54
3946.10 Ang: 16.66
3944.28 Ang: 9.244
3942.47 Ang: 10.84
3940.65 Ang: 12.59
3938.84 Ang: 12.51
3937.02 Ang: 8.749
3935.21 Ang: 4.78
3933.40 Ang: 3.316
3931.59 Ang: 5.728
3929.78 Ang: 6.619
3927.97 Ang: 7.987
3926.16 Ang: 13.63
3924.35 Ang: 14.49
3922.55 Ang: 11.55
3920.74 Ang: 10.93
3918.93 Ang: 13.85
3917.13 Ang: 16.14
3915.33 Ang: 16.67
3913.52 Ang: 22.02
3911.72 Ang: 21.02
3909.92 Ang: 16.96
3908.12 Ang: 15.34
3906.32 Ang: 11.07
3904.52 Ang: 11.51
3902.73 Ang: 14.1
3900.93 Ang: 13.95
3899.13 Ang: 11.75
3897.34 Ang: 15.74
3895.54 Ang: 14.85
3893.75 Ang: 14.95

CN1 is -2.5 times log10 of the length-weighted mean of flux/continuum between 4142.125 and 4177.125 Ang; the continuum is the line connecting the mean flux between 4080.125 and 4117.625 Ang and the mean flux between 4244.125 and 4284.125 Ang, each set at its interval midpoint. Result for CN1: 0.21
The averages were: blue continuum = 26.2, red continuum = 24.2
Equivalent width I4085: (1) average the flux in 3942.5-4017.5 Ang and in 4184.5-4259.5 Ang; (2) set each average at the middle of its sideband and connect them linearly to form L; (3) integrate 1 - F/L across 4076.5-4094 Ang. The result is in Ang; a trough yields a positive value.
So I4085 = -4.0 Ang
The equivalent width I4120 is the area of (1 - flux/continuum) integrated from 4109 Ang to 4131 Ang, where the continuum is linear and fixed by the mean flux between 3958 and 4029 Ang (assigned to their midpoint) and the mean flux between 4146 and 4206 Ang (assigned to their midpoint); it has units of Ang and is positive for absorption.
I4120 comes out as -4.2 Ang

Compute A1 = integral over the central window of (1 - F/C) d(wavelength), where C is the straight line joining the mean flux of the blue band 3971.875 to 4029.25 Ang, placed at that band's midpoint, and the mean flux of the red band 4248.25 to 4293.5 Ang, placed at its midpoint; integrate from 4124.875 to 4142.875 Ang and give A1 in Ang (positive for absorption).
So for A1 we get 0.8 Ang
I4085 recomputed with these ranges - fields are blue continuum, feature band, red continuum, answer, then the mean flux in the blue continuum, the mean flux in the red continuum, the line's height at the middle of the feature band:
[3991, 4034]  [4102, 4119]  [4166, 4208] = -1.89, 23.8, 21.9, 22.8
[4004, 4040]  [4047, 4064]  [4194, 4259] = 0.40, 23.9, 23.8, 23.9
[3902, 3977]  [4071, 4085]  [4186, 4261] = -2.54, 12.7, 23.5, 17.9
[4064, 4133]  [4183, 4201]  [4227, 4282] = 2.13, 24.3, 24.4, 24.4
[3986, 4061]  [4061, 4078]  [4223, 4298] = 2.26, 23.5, 23.8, 23.6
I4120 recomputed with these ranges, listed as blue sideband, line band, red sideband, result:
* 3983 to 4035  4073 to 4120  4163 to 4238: -4.3 Ang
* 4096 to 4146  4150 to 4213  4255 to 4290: 4.2 Ang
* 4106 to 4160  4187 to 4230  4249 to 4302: 1.1 Ang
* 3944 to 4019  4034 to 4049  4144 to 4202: -1.8 Ang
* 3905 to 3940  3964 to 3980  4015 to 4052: 4.9 Ang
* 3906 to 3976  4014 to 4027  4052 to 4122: -4.4 Ang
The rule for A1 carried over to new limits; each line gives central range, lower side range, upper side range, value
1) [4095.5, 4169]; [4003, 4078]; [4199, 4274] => 1.7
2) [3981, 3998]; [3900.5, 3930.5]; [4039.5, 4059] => -3.4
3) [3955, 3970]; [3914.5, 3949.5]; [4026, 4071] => 2.9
